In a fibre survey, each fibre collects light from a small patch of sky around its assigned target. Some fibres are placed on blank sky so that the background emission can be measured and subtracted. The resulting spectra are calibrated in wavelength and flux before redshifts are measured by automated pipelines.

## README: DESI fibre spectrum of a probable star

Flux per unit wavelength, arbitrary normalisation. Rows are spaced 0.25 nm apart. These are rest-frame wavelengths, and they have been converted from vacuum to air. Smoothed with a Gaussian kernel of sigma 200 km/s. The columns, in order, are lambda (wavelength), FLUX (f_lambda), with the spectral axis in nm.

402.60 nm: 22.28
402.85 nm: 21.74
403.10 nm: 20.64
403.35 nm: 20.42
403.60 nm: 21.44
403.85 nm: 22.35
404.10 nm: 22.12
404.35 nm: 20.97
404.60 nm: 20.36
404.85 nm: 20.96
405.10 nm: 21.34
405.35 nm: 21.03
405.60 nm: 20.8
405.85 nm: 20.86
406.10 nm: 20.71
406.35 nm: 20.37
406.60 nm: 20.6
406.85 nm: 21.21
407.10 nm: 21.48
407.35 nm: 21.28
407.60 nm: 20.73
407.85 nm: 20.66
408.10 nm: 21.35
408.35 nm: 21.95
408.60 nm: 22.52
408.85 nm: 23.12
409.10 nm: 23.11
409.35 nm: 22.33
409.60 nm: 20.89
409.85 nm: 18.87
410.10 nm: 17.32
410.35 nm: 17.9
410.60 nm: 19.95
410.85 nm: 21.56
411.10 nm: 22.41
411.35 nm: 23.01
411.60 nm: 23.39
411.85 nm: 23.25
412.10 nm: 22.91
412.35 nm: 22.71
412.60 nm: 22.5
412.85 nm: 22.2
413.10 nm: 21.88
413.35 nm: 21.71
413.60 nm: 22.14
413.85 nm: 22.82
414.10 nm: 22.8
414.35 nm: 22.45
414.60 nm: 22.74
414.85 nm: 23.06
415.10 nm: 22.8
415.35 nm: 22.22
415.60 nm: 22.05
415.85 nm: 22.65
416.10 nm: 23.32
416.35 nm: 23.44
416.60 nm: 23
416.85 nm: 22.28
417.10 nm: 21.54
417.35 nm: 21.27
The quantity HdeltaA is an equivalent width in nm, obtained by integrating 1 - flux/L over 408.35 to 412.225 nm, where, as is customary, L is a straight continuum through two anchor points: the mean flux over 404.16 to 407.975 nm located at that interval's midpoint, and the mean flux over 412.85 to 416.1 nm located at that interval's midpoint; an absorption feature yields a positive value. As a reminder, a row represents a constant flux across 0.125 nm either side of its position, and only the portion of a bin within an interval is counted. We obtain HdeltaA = 0.03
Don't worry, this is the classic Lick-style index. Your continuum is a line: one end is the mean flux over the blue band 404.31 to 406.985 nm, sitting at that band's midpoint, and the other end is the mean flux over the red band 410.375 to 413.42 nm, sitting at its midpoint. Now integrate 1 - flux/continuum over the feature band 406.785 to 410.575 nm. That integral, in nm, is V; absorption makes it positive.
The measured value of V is 0.09 nm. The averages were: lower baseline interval 20.8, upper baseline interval 22.2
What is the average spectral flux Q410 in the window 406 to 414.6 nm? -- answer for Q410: 21.6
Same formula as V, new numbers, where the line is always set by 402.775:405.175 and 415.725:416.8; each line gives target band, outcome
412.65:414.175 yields 0.02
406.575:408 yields 0.04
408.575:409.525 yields -0.03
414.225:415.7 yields 0.02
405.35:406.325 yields 0.03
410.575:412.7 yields -0.02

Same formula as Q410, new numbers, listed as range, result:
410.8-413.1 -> 22.7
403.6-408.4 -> 21.1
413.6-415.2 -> 22.7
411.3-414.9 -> 22.6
